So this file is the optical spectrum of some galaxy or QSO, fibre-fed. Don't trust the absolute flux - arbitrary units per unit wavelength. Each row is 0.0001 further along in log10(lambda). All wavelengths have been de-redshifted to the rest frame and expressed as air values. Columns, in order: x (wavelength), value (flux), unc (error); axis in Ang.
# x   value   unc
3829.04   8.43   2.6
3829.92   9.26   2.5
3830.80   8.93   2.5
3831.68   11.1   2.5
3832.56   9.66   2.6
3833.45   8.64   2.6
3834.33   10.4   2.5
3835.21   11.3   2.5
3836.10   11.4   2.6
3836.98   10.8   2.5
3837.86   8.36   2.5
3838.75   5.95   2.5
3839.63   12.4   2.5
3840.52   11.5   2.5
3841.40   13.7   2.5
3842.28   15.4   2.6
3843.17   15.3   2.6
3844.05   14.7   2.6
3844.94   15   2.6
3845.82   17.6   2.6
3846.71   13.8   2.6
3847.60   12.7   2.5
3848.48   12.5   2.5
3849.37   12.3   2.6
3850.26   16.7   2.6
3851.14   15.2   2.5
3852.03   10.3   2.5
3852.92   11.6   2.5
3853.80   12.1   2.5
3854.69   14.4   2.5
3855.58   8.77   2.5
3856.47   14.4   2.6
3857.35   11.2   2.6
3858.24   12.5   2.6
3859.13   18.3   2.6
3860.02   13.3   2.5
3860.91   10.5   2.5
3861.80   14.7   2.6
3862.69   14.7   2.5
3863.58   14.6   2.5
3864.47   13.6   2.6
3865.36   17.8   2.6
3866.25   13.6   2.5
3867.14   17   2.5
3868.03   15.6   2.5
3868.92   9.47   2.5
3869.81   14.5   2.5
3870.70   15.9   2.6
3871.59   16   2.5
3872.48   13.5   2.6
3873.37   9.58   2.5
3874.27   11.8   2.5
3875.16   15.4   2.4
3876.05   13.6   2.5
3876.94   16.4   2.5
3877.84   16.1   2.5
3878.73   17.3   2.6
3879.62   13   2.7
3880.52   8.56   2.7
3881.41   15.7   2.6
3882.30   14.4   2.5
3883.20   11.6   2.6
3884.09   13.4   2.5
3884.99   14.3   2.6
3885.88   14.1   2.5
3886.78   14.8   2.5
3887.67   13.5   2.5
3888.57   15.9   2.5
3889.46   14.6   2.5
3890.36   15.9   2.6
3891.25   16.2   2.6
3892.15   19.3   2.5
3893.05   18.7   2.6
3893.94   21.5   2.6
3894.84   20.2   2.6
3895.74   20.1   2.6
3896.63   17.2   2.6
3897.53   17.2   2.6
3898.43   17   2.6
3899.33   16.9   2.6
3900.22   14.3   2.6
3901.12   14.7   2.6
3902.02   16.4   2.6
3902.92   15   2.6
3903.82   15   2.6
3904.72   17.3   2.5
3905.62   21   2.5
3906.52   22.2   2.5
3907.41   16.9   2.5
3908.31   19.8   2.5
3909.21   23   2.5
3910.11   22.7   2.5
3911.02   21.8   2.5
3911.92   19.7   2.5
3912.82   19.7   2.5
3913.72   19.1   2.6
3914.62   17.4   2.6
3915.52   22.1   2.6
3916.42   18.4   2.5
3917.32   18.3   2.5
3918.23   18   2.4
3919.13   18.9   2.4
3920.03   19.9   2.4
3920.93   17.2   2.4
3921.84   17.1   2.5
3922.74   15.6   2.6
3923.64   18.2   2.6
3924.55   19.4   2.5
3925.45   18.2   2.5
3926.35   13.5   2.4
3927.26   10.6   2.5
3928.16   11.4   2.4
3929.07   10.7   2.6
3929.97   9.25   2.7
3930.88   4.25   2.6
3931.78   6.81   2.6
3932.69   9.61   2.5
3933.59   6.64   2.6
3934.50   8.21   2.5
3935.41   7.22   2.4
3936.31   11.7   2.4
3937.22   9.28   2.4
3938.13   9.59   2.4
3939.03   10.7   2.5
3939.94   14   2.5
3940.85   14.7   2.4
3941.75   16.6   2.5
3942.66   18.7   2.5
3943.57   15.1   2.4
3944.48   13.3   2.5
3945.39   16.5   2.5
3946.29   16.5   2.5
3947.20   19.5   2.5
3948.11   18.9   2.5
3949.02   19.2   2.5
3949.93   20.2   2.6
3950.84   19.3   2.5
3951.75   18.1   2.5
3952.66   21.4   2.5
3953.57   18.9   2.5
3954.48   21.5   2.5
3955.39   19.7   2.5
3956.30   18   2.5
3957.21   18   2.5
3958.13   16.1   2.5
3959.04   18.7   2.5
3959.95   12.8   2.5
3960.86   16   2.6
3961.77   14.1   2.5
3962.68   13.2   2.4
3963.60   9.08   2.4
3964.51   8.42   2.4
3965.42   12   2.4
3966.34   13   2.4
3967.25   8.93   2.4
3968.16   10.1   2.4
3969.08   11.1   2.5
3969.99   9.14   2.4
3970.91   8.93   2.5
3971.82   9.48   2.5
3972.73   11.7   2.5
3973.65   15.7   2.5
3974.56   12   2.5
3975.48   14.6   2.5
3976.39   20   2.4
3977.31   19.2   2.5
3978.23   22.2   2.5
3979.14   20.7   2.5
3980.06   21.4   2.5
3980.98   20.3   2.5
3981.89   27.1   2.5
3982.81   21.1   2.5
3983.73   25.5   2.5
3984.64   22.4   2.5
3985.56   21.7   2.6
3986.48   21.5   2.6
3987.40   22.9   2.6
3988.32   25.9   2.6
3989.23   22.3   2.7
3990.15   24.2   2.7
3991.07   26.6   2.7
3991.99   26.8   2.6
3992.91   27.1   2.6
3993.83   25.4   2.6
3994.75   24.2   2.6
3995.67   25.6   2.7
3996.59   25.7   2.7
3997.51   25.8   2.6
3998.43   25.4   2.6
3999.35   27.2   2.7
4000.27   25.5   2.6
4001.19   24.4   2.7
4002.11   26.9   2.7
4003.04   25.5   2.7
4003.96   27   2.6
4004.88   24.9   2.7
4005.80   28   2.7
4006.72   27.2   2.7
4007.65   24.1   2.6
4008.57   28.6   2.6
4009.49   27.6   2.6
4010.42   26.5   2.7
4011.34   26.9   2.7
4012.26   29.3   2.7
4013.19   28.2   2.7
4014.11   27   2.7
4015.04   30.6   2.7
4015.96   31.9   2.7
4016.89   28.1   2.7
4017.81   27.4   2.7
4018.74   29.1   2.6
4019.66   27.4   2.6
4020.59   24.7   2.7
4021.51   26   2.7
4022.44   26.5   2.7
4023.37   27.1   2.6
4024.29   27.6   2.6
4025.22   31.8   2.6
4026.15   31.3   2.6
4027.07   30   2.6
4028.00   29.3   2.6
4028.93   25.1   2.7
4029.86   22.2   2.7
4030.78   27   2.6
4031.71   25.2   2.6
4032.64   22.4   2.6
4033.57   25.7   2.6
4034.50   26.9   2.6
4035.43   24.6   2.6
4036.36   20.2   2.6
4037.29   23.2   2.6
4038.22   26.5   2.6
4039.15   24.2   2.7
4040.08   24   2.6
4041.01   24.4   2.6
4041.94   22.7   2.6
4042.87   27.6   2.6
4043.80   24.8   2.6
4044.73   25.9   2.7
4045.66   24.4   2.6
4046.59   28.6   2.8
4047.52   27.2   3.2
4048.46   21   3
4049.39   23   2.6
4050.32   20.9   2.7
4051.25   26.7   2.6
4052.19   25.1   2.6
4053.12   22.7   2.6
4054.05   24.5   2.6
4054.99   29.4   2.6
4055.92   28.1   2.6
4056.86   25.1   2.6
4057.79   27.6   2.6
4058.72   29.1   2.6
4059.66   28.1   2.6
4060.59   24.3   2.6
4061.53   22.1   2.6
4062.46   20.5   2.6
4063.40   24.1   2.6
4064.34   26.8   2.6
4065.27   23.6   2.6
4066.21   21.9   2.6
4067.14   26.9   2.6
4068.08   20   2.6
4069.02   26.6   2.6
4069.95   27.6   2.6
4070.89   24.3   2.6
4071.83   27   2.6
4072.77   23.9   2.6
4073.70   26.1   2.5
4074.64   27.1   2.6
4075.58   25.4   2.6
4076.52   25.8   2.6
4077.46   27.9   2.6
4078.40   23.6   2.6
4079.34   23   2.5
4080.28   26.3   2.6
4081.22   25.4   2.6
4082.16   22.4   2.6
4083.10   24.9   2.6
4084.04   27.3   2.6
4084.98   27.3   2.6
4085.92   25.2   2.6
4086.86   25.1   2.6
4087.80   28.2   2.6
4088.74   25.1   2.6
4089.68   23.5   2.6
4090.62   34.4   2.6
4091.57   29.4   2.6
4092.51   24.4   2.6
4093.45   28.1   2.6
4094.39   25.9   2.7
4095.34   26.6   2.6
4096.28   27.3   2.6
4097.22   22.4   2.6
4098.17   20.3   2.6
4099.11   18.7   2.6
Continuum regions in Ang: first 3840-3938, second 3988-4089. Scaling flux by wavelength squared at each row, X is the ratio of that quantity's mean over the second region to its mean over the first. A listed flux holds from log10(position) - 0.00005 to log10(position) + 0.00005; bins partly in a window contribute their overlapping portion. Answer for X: 1.86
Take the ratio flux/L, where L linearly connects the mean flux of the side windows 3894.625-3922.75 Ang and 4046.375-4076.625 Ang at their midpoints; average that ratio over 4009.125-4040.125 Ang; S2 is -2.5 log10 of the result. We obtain -0.14 mag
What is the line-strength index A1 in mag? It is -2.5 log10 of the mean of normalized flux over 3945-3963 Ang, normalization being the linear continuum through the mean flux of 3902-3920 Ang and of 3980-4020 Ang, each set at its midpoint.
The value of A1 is 0.246 mag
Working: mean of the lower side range 19.2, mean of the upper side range 25.9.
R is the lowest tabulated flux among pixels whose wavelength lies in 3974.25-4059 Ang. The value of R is 12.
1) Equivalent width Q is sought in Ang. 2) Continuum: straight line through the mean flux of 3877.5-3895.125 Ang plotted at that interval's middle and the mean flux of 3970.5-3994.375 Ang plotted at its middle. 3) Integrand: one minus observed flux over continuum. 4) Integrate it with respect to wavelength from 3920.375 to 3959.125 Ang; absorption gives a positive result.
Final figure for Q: 7.6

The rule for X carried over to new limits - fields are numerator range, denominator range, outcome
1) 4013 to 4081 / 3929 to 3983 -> 1.84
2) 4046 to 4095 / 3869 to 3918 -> 1.68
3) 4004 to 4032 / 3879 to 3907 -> 1.82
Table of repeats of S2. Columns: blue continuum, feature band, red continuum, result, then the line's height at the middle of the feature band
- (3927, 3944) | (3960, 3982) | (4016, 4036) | 0.21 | 17.1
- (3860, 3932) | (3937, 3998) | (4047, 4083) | 0.11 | 19.8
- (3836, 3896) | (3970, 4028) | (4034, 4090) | -0.13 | 21.6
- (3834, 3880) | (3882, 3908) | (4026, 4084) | -0.06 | 15.7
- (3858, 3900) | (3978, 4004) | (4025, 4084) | -0.13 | 21.6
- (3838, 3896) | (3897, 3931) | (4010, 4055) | 0.02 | 17.6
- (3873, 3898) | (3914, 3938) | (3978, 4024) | 0.34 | 19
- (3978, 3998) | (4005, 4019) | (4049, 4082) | -0.15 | 24.3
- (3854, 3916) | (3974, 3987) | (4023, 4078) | 0.04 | 21.4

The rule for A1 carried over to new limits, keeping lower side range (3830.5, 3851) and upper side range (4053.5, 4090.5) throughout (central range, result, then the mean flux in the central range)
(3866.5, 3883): 0.010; 14.1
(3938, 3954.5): 0.081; 17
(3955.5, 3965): 0.288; 14.6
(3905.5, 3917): -0.238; 20.3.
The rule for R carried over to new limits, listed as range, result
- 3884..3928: 10.6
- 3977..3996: 19.2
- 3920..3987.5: 4.25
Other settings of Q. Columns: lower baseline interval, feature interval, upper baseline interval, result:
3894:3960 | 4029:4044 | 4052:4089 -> -0.8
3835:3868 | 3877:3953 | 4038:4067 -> 4.3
